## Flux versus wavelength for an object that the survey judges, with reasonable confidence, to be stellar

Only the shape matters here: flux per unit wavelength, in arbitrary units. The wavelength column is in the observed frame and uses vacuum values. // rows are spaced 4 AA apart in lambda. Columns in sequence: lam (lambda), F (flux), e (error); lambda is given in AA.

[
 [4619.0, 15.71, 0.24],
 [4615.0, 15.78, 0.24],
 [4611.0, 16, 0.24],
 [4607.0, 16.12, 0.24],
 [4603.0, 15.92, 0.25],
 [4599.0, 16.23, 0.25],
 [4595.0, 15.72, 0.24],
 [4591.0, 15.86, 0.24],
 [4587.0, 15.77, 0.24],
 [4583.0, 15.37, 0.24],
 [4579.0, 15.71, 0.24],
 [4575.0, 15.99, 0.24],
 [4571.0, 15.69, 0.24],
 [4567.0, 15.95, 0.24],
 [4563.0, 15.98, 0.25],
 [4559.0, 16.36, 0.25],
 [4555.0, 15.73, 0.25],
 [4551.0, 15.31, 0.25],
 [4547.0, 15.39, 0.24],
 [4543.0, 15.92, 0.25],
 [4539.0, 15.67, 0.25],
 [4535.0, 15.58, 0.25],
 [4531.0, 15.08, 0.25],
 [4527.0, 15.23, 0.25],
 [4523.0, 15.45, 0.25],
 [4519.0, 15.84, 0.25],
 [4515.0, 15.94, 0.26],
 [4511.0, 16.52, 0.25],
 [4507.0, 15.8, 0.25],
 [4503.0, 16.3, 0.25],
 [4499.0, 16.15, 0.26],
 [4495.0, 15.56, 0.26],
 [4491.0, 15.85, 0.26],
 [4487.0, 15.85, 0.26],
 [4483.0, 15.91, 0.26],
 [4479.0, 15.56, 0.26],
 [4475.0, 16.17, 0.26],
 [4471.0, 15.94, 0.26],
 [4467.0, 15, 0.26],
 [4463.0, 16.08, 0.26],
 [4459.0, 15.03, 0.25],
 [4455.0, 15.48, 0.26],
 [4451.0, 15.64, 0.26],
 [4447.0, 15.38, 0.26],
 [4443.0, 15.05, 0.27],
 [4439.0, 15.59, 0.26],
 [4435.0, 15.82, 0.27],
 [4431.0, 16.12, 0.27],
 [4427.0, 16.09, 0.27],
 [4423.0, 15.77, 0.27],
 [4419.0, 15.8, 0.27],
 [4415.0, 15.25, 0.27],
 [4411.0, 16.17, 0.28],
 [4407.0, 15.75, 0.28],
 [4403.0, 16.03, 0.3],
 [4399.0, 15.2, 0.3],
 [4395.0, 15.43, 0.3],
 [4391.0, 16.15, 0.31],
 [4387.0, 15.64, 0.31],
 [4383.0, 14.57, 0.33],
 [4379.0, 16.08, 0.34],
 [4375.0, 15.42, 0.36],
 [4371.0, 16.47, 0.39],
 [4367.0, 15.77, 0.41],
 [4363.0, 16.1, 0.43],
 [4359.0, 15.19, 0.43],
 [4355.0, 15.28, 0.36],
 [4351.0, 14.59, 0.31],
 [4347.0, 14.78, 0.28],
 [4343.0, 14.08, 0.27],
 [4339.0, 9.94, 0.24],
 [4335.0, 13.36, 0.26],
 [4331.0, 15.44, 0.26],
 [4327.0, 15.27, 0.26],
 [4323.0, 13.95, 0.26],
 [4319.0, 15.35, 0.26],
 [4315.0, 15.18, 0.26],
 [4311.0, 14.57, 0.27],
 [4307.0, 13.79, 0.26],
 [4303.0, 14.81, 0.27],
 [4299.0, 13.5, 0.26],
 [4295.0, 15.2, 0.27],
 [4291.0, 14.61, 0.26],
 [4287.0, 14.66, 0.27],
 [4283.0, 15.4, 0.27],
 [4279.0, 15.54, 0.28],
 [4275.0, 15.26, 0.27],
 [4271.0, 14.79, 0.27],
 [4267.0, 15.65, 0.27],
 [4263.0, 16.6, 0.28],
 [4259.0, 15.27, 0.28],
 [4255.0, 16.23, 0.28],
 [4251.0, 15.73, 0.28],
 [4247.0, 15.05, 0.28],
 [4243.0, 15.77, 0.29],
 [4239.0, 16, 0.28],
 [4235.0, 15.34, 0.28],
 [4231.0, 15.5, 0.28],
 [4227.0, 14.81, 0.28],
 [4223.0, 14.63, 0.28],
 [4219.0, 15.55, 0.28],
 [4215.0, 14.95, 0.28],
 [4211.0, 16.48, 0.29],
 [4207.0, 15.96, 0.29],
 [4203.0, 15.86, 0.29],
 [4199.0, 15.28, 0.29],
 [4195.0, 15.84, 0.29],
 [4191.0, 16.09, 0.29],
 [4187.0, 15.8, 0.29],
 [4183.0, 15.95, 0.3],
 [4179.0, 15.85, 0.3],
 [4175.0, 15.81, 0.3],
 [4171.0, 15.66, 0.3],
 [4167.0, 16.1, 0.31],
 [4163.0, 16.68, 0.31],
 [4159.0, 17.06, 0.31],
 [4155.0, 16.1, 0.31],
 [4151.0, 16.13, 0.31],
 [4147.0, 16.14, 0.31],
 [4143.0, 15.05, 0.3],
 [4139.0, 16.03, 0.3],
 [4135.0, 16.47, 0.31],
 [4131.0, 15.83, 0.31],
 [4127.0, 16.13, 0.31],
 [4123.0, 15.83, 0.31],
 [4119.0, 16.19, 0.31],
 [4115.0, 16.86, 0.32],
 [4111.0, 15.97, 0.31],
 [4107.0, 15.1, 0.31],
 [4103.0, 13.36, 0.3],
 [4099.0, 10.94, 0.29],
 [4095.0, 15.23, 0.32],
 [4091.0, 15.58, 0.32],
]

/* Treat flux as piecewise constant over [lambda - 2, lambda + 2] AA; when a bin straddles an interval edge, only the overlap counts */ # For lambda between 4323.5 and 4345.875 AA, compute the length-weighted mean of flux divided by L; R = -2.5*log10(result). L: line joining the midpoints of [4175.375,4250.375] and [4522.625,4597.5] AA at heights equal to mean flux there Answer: 0.14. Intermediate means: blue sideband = 15.6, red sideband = 15.7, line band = 13.7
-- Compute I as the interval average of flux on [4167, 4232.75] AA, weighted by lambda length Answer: 15.6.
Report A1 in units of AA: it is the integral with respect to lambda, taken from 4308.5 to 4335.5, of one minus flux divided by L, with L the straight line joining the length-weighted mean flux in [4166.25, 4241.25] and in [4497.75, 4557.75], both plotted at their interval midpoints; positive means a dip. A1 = 1.5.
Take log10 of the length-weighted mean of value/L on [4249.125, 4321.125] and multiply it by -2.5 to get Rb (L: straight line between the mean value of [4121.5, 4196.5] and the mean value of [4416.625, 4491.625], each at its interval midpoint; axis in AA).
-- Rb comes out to 0.05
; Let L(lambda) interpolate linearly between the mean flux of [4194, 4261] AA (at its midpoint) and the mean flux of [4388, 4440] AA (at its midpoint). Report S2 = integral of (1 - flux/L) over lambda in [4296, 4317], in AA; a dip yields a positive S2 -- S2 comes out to 1.7 AA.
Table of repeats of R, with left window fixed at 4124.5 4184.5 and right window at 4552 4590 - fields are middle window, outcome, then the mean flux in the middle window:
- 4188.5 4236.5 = 0.03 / 15.5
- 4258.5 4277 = 0.03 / 15.5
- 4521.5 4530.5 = 0.04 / 15.3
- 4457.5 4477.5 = 0.02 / 15.7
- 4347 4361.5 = 0.06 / 15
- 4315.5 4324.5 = 0.08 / 14.8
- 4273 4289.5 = 0.06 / 15.2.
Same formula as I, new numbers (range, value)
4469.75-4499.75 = 15.9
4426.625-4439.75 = 15.9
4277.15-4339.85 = 14.5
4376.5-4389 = 15.4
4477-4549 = 15.8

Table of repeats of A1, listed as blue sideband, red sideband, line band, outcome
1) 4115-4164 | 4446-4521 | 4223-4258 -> 1.2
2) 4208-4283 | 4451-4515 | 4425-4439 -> -0.2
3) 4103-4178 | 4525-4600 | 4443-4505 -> 0.2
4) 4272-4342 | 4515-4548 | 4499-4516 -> -0.8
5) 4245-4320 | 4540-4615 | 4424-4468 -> -0.2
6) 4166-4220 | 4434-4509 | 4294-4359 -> 5.8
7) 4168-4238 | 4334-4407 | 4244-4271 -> -0.4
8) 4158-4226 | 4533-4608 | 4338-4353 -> 2.1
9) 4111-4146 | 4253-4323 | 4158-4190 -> -0.6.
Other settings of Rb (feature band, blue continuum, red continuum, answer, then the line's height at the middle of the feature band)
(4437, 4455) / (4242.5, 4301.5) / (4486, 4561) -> 0.01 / 15.6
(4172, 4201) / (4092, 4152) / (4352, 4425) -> -0.02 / 15.5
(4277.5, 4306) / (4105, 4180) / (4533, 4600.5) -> 0.08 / 16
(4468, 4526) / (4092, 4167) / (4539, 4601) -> -0.01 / 15.8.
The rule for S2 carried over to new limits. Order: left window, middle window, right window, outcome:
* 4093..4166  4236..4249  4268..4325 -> -0.5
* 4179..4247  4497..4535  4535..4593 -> -0.2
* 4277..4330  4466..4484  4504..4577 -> -0.3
